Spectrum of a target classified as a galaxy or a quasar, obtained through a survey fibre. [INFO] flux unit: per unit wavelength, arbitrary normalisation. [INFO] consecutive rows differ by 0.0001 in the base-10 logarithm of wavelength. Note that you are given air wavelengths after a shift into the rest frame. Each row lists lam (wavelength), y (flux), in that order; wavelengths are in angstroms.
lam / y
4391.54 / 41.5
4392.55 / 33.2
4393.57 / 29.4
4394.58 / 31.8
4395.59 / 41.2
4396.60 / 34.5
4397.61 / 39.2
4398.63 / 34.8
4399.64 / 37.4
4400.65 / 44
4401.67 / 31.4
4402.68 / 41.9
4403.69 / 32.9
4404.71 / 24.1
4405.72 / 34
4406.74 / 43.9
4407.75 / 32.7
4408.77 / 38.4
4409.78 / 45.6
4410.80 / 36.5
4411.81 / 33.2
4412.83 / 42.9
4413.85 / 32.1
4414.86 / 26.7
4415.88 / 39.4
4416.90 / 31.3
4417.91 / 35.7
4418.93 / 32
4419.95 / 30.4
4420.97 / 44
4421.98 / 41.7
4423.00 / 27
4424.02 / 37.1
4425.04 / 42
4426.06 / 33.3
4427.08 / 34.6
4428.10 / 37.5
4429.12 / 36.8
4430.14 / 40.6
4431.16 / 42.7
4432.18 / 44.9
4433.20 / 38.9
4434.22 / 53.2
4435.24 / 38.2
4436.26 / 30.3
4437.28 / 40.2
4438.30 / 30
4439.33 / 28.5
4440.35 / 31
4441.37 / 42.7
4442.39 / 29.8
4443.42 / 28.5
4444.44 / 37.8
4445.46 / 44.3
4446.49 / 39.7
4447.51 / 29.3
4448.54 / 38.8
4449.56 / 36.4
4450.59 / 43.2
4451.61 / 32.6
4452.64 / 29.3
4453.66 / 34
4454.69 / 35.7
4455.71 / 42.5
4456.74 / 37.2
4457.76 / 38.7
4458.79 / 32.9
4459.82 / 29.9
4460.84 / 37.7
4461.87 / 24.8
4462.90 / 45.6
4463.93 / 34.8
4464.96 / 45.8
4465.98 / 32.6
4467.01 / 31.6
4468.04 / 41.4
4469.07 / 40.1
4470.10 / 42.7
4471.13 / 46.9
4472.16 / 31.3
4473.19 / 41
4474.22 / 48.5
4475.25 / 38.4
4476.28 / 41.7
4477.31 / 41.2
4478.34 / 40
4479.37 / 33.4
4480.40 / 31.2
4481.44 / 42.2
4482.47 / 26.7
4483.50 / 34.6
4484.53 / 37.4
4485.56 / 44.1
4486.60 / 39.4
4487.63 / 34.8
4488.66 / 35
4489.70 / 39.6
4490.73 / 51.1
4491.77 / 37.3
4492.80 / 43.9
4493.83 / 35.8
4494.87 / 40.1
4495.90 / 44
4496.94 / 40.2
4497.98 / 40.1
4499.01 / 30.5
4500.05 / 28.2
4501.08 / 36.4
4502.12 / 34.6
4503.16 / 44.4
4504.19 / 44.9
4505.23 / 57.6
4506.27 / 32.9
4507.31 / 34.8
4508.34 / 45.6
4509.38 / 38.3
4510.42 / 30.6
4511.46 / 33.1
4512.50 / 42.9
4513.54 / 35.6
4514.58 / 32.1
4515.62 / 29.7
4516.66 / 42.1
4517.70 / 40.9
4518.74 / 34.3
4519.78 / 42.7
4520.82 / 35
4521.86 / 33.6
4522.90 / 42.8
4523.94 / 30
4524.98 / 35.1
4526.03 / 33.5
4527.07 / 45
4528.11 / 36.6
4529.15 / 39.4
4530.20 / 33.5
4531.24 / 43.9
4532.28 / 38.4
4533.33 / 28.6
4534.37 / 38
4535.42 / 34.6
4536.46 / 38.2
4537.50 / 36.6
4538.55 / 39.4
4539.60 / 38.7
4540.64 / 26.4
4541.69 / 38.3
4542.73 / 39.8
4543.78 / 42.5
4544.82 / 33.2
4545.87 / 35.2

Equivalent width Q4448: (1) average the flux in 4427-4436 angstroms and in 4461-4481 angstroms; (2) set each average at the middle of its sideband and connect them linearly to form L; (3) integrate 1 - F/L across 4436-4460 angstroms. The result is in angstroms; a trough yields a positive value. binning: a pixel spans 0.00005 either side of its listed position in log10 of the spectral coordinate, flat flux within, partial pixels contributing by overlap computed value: 2.8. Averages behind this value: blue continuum 40.8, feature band 35.3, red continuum 38.6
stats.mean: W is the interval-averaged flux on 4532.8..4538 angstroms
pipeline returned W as 35.2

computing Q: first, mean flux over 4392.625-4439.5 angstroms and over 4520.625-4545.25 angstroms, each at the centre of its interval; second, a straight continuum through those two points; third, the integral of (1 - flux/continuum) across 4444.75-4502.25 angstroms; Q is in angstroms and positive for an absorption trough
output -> -1.7 angstroms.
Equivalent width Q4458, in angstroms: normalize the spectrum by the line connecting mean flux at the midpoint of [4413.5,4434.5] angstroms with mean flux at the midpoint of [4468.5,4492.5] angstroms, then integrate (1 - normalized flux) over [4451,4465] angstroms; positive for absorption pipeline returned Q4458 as 1.0 angstroms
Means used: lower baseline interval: 37.1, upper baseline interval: 39.1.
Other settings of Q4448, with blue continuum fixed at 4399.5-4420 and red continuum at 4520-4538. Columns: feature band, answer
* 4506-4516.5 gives 0.21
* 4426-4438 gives -1.17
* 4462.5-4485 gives -1.45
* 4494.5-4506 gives -1.09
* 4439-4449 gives 0.22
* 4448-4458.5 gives -0.21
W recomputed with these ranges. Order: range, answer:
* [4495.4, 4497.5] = 41.9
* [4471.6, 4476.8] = 40.3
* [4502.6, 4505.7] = 48.7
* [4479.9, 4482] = 36.4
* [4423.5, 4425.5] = 39.4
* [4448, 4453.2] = 36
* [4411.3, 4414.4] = 36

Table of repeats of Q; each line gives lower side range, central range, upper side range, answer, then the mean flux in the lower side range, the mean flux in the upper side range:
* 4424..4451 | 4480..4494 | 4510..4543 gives -0.5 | 37.4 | 36.5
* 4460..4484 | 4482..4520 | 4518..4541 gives -1.0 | 37.9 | 36.7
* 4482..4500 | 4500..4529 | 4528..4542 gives -0.4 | 38.3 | 36.4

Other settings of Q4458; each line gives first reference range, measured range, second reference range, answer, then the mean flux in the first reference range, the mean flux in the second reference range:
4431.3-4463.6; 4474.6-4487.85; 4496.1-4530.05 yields -0.16 angstroms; 36.4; 37.6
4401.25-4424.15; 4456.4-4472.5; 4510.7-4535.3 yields -0.52 angstroms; 35.4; 36.7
